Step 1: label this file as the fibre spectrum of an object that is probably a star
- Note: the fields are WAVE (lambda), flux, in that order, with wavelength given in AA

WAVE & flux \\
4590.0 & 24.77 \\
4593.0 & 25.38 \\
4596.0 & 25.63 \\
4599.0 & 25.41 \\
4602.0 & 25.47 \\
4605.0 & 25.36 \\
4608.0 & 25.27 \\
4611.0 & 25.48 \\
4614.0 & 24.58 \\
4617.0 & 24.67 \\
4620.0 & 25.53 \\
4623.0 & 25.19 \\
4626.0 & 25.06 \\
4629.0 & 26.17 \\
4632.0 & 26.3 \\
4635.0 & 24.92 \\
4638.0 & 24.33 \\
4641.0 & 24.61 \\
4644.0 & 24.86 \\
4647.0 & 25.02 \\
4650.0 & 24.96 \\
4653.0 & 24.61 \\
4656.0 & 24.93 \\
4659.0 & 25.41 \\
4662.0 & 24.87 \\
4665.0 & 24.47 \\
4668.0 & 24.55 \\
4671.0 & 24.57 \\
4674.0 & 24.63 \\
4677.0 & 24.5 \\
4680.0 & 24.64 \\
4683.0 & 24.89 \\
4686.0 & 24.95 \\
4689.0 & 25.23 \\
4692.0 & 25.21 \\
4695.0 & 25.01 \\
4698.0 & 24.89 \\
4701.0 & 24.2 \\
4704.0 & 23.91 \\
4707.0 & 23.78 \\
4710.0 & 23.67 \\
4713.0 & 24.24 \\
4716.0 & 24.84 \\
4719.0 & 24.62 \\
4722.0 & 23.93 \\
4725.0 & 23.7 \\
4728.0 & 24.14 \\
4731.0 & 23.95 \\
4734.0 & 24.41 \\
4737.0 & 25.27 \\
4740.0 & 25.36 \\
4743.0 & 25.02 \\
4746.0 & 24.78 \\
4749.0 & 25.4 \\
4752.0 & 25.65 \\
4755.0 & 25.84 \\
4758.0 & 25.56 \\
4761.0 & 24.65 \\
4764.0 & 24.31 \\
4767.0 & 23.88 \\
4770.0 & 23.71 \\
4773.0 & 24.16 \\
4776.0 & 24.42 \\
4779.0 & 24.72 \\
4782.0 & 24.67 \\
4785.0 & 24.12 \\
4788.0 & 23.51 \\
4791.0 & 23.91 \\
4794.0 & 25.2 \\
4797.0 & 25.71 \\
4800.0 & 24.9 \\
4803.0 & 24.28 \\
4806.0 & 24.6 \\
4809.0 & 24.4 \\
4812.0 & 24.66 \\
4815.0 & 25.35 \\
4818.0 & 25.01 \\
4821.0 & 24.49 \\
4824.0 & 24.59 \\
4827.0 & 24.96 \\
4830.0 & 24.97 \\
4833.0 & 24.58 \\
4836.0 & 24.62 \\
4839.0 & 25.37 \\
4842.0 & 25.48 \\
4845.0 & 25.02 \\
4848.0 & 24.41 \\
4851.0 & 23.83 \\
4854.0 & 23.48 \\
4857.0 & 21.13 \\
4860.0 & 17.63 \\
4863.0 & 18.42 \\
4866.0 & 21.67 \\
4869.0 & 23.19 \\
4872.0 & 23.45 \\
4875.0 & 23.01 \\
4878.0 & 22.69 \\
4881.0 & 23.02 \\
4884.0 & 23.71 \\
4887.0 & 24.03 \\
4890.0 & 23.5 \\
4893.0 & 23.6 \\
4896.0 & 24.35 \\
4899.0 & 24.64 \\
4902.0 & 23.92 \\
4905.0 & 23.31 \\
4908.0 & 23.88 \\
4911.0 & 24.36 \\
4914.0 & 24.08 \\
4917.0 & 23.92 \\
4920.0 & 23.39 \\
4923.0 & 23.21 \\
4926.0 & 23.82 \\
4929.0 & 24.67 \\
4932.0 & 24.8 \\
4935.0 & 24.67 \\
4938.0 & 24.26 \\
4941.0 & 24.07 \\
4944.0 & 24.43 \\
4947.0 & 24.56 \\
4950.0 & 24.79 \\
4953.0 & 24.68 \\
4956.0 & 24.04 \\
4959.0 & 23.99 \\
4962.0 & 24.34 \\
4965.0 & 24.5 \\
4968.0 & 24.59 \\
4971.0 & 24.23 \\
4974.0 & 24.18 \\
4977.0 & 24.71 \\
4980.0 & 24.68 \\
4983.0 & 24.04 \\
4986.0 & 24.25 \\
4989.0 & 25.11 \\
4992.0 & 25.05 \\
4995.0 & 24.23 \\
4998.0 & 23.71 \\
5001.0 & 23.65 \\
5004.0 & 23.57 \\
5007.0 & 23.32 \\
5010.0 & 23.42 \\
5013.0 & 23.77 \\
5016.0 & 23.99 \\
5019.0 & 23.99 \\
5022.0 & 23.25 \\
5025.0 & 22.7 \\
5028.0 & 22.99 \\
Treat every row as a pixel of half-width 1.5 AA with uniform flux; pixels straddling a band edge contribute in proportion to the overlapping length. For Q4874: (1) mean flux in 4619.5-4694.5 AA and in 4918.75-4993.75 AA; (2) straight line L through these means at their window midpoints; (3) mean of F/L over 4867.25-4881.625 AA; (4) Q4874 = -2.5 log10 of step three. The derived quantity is 0.07 mag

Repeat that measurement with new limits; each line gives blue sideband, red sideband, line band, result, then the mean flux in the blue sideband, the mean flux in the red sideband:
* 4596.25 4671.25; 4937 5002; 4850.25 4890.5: 0.11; 25.1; 24.4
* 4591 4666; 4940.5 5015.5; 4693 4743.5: 0.02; 25.1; 24.2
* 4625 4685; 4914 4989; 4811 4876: 0.04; 24.9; 24.3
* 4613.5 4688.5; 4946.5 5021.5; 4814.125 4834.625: -0.01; 24.9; 24.2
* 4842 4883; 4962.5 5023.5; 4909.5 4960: -0.04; 22.5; 24.1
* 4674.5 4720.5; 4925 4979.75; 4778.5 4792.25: 0.02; 24.6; 24.4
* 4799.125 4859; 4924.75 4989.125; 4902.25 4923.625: 0.03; 24.4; 24.4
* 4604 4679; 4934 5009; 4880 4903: 0.03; 25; 24.3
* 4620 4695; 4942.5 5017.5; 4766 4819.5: 0.01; 25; 24.2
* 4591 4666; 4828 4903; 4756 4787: -0.02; 25.1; 23.4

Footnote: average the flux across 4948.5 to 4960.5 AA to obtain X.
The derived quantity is 24.4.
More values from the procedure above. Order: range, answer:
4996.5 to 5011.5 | 23.5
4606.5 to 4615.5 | 25.1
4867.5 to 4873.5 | 23.3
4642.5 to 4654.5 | 24.9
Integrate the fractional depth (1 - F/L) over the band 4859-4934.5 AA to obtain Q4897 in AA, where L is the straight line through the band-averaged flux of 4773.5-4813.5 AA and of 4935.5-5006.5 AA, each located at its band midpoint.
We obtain 3.5 AA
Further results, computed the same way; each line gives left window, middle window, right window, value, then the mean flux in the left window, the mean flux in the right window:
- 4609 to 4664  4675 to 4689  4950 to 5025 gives 0.1 AA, 25.1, 24.1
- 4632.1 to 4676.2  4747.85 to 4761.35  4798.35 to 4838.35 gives -0.4 AA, 24.8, 24.7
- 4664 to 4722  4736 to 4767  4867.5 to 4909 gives -1.1 AA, 24.6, 23.6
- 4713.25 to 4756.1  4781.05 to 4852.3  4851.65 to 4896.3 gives -4.0 AA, 24.8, 22.4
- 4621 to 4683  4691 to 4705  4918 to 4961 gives 0.1 AA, 24.9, 24.2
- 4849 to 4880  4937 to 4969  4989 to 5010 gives -1.5 AA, 21.9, 24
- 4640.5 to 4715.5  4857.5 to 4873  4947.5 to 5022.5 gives 2.3 AA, 24.7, 24.2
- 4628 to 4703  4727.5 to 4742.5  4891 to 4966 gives 0.0 AA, 24.9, 24.2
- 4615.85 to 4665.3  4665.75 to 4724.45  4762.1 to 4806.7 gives 0.7 AA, 25.1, 24.4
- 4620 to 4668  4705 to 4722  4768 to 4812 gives 0.4 AA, 25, 24.5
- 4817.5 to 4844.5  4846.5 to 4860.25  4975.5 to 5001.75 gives 1.3 AA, 24.9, 24.4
